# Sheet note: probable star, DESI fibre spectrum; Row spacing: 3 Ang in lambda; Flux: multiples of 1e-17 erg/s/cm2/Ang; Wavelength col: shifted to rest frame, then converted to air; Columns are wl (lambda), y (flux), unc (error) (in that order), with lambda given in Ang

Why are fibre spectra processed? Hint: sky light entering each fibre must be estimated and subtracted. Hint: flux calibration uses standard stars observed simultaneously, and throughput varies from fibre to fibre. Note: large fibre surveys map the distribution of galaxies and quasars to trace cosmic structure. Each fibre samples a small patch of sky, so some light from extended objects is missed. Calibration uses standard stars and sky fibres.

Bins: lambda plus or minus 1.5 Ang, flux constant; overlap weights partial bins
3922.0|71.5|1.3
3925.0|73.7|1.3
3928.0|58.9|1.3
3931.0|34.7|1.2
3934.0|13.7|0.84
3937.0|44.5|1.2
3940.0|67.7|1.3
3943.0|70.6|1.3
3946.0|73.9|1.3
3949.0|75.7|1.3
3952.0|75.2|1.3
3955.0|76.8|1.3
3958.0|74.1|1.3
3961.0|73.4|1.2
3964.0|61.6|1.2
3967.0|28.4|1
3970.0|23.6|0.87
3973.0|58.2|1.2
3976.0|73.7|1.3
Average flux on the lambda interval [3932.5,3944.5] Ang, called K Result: 49.1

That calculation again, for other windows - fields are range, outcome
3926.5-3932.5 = 46.8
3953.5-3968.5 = 62.9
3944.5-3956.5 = 75.4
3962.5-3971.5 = 37.9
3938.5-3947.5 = 70.7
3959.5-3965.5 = 67.5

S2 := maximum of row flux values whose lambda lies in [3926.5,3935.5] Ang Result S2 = 58.9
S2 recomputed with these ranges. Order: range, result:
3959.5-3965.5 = 73.4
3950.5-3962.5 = 76.8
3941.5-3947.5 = 73.9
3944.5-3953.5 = 75.7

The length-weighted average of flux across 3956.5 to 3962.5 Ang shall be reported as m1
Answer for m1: 73.8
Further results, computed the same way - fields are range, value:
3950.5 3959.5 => 75.4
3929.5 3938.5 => 31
